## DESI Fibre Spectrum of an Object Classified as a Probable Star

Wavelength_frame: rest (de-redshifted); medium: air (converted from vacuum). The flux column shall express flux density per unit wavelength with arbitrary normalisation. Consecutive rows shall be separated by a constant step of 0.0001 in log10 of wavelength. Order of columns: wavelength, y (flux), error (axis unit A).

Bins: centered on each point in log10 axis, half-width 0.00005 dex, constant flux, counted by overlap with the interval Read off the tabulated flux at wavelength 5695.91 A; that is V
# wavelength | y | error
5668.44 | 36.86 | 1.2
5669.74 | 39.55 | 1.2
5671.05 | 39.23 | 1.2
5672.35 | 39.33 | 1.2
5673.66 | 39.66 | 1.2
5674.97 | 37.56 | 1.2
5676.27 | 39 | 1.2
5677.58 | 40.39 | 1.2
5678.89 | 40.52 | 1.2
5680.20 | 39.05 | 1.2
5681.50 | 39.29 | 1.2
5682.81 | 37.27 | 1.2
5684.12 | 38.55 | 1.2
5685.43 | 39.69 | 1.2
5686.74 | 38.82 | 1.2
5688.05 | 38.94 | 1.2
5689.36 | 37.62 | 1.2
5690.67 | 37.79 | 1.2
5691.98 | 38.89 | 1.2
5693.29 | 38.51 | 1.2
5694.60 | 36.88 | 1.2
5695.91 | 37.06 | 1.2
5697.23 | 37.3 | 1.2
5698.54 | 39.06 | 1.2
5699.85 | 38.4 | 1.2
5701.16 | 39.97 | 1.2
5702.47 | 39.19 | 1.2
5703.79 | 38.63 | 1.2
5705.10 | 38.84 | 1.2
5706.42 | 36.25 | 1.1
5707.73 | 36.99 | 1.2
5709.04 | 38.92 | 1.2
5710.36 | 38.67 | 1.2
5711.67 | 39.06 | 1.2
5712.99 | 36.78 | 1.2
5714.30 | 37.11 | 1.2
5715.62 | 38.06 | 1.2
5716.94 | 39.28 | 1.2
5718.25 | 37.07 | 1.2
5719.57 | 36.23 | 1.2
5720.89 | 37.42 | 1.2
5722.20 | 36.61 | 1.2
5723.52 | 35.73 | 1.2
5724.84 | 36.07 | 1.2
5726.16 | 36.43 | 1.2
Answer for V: 37.06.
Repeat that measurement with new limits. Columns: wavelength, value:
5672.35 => 39.33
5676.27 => 39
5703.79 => 38.63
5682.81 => 37.27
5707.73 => 36.99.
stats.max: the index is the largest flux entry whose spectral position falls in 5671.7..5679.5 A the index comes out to 40.52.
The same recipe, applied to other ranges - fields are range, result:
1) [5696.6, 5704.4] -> 39.97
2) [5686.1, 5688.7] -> 38.94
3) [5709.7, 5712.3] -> 39.06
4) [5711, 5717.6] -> 39.28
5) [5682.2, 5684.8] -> 38.55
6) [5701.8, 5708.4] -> 39.19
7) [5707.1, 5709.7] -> 38.92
